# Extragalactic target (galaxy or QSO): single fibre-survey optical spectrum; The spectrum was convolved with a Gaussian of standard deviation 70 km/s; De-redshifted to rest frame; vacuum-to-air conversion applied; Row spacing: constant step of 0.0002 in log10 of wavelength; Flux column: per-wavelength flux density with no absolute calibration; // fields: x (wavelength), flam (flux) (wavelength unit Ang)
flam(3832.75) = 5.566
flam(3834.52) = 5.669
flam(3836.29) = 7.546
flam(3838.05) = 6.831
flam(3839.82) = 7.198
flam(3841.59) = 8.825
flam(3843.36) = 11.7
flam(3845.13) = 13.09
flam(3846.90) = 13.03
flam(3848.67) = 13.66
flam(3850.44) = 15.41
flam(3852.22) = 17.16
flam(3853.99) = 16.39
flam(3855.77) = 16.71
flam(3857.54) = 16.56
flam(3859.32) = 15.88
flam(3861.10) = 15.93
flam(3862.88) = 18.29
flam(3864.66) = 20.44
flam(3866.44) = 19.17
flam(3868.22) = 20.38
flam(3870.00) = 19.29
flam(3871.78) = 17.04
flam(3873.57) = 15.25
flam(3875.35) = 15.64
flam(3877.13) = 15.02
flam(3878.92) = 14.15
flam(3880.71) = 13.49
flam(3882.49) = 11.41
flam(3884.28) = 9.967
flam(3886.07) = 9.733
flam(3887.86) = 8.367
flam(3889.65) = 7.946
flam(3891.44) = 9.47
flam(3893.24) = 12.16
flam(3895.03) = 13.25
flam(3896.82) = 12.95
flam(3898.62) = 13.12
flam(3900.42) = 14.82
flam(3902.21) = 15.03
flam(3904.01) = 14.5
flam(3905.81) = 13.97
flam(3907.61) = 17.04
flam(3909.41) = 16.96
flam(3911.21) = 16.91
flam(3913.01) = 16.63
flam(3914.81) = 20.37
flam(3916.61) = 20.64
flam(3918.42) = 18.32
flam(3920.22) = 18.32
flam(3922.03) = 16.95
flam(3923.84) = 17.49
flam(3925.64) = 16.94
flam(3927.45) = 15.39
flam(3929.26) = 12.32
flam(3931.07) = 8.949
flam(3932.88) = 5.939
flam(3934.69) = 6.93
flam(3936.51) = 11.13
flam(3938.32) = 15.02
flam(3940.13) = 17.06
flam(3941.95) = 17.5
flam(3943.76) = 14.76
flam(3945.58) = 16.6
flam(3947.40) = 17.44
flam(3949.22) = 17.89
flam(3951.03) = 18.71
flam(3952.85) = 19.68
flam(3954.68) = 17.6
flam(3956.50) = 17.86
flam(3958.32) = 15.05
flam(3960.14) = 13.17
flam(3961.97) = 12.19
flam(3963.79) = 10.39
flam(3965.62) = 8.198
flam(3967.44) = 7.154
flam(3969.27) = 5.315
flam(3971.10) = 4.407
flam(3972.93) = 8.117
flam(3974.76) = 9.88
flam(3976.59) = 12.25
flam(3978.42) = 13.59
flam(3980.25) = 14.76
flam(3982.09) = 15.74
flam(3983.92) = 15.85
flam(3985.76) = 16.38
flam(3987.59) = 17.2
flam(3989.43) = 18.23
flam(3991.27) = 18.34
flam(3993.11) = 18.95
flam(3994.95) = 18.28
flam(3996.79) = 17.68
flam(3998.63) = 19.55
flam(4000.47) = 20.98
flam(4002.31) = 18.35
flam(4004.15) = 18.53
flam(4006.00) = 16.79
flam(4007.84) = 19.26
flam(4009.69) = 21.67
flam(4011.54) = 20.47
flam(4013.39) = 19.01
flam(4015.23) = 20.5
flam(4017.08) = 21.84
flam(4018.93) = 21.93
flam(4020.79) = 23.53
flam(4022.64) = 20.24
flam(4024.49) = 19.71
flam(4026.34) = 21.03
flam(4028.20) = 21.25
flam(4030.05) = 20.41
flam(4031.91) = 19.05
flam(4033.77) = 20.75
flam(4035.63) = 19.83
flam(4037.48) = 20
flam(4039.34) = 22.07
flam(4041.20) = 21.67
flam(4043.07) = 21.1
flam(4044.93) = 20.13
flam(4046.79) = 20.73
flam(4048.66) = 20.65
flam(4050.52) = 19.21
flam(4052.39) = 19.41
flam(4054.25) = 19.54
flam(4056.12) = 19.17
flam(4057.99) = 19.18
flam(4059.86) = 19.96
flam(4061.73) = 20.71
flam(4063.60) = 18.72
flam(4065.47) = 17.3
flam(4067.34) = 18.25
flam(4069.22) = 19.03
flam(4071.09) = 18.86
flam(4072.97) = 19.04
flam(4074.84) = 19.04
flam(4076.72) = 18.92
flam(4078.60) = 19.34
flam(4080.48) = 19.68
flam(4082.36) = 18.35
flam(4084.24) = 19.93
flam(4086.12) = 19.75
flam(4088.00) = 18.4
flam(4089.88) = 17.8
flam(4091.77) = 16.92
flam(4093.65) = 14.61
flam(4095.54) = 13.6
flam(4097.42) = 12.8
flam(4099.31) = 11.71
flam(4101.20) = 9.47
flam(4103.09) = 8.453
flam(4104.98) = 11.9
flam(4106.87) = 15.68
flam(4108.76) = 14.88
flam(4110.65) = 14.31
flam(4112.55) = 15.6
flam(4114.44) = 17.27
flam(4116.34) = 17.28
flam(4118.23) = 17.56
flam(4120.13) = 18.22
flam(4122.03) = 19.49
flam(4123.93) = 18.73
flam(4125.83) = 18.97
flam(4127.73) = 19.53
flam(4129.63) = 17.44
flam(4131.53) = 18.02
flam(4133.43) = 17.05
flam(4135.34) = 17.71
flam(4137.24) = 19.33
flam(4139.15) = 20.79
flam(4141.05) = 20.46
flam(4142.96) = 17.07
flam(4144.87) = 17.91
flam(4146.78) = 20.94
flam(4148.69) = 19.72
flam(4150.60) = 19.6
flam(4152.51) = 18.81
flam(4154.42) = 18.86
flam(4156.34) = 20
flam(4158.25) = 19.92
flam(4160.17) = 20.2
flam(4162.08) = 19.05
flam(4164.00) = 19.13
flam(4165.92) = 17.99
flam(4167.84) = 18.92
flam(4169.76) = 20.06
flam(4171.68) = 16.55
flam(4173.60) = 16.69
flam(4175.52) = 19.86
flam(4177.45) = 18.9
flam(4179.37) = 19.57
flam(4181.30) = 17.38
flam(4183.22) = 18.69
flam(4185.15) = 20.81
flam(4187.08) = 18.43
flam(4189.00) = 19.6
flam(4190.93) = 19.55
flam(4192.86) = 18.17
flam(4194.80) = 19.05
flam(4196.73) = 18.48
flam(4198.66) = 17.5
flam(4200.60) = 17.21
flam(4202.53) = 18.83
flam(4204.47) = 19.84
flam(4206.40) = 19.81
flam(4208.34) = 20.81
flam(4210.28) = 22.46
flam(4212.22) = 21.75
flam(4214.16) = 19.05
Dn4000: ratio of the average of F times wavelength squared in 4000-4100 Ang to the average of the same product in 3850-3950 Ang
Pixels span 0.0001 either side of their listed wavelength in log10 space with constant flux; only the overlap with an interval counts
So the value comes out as 1.4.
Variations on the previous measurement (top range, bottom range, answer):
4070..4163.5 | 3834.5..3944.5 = 1.38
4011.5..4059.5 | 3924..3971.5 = 1.60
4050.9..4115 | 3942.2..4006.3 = 1.19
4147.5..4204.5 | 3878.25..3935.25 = 1.56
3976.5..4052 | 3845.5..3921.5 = 1.35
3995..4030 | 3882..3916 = 1.58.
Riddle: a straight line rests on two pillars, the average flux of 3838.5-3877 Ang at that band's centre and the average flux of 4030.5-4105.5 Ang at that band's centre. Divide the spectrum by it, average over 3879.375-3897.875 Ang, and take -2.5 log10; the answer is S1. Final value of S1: 0.40 mag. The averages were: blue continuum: 15.5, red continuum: 18.2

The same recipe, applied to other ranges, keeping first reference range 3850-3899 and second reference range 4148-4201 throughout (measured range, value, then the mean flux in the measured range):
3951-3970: 0.21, 13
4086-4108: 0.26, 14.1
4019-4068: -0.18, 20.2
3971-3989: 0.21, 13.3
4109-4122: 0.08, 16.8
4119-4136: -0.01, 18.3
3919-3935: 0.14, 13.6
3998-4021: -0.21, 20.1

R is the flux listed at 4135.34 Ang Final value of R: 17.71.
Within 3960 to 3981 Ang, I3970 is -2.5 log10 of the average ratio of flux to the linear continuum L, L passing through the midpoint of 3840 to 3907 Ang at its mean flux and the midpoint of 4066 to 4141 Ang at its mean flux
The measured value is 0.49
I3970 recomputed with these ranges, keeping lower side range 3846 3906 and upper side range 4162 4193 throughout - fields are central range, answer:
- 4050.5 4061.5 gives -0.14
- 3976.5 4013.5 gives -0.10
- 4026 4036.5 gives -0.21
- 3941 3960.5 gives -0.09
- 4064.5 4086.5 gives -0.09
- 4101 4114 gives 0.32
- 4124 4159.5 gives -0.04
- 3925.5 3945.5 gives 0.19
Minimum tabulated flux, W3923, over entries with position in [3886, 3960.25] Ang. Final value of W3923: 5.939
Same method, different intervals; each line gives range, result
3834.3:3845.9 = 5.669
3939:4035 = 4.407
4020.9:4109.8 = 8.453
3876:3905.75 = 7.946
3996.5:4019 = 16.79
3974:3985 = 9.88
